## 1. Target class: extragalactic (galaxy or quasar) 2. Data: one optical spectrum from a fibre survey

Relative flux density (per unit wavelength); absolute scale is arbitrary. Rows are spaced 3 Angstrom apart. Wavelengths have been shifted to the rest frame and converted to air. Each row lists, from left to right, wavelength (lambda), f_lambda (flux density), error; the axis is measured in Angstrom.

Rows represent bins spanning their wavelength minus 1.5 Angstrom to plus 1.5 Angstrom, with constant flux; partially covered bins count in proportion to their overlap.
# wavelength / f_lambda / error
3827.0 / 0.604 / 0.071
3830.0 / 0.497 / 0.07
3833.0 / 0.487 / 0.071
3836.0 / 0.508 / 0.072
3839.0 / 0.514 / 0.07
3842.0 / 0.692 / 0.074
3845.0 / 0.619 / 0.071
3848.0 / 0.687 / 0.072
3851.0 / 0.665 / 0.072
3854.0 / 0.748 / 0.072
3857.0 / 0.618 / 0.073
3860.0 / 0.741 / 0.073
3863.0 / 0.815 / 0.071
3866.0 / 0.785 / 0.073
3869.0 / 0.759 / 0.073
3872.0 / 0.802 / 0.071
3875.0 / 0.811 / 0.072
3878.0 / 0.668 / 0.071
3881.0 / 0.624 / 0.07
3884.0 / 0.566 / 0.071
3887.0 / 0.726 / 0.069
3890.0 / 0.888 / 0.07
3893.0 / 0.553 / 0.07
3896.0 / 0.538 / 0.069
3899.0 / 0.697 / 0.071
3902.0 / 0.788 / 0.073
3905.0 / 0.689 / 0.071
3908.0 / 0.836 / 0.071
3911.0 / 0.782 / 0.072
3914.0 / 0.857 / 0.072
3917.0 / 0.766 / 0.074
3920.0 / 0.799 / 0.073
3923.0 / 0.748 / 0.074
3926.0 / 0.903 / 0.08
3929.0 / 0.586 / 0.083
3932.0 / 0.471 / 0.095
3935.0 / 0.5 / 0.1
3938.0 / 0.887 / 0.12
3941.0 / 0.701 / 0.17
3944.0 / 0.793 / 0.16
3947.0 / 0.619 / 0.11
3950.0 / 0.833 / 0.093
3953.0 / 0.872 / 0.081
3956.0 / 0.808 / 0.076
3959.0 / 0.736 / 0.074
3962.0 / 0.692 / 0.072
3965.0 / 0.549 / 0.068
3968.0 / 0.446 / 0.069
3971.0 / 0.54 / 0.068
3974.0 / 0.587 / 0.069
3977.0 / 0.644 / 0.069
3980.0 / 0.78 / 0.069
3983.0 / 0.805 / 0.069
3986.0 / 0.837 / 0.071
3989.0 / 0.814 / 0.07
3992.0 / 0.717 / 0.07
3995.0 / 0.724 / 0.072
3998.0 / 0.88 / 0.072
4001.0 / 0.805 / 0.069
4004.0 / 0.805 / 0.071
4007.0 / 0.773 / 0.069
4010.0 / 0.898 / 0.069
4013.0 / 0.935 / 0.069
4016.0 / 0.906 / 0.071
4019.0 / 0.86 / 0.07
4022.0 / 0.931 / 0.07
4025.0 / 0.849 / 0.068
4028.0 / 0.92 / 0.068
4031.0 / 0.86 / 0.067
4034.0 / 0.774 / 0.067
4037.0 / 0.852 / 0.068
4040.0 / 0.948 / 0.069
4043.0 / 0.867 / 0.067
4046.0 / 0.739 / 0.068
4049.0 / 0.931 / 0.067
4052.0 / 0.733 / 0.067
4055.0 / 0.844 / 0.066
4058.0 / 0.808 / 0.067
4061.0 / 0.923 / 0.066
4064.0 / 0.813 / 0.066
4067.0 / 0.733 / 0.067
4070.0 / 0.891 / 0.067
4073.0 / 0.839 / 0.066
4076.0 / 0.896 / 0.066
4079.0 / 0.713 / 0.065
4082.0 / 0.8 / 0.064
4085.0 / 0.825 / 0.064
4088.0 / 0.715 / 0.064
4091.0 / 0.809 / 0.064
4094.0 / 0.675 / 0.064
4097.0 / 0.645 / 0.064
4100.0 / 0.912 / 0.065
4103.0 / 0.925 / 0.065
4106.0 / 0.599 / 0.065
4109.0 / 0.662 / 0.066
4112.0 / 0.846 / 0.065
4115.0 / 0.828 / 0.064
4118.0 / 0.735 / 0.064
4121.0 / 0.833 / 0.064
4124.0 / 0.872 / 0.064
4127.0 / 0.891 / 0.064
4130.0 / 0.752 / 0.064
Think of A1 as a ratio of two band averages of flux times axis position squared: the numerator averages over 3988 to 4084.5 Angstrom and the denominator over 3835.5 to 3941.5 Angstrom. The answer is 1.28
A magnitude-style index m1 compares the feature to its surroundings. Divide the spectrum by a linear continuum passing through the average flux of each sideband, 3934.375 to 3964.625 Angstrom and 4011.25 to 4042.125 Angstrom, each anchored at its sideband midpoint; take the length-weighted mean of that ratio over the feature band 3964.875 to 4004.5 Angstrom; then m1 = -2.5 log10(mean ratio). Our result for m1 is 0.14 mag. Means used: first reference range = 0.744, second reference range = 0.883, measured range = 0.713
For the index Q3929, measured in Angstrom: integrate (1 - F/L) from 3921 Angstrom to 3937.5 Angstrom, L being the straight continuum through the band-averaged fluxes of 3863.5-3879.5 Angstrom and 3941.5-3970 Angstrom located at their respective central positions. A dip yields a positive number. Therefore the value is 1.4 Angstrom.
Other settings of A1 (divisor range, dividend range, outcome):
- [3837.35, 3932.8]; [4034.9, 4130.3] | 1.25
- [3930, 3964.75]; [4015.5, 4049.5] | 1.27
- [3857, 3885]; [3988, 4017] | 1.21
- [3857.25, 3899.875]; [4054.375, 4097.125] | 1.24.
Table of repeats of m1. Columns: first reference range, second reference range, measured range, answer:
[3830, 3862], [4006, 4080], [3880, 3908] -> -0.006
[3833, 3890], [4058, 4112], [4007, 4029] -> -0.175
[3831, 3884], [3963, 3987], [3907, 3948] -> -0.117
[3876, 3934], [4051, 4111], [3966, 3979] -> 0.297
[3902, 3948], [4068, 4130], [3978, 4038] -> -0.099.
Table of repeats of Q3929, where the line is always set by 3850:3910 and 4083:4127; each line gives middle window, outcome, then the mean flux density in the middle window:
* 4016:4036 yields -2.89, 0.868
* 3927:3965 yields 1.63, 0.704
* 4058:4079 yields -1.79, 0.837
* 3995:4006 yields -0.90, 0.813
